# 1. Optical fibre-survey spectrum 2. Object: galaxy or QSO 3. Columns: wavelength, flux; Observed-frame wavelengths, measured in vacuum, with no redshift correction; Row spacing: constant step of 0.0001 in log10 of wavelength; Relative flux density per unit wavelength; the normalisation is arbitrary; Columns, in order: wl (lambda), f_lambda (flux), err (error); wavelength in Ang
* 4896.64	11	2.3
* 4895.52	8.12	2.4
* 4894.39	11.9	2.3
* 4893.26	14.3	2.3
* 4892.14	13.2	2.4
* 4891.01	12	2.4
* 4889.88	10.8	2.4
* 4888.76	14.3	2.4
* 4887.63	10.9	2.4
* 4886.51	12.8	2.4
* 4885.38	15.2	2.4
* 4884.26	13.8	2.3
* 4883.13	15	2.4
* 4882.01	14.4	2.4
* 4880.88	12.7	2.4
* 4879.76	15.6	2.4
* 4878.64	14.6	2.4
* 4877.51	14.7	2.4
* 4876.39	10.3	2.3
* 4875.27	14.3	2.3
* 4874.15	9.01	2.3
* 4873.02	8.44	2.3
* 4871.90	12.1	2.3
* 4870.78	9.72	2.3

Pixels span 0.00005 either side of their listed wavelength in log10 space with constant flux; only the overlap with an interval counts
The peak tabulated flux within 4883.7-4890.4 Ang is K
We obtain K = 15.2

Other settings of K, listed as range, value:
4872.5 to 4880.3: 15.6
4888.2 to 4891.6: 14.3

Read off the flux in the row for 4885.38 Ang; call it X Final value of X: 15.2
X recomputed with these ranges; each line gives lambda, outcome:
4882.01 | 14.4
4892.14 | 13.2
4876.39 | 10.3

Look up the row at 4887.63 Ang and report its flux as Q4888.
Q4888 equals 10.9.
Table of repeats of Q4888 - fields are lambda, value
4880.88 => 12.7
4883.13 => 15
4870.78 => 9.72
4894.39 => 11.9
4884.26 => 13.8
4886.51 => 12.8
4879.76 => 15.6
